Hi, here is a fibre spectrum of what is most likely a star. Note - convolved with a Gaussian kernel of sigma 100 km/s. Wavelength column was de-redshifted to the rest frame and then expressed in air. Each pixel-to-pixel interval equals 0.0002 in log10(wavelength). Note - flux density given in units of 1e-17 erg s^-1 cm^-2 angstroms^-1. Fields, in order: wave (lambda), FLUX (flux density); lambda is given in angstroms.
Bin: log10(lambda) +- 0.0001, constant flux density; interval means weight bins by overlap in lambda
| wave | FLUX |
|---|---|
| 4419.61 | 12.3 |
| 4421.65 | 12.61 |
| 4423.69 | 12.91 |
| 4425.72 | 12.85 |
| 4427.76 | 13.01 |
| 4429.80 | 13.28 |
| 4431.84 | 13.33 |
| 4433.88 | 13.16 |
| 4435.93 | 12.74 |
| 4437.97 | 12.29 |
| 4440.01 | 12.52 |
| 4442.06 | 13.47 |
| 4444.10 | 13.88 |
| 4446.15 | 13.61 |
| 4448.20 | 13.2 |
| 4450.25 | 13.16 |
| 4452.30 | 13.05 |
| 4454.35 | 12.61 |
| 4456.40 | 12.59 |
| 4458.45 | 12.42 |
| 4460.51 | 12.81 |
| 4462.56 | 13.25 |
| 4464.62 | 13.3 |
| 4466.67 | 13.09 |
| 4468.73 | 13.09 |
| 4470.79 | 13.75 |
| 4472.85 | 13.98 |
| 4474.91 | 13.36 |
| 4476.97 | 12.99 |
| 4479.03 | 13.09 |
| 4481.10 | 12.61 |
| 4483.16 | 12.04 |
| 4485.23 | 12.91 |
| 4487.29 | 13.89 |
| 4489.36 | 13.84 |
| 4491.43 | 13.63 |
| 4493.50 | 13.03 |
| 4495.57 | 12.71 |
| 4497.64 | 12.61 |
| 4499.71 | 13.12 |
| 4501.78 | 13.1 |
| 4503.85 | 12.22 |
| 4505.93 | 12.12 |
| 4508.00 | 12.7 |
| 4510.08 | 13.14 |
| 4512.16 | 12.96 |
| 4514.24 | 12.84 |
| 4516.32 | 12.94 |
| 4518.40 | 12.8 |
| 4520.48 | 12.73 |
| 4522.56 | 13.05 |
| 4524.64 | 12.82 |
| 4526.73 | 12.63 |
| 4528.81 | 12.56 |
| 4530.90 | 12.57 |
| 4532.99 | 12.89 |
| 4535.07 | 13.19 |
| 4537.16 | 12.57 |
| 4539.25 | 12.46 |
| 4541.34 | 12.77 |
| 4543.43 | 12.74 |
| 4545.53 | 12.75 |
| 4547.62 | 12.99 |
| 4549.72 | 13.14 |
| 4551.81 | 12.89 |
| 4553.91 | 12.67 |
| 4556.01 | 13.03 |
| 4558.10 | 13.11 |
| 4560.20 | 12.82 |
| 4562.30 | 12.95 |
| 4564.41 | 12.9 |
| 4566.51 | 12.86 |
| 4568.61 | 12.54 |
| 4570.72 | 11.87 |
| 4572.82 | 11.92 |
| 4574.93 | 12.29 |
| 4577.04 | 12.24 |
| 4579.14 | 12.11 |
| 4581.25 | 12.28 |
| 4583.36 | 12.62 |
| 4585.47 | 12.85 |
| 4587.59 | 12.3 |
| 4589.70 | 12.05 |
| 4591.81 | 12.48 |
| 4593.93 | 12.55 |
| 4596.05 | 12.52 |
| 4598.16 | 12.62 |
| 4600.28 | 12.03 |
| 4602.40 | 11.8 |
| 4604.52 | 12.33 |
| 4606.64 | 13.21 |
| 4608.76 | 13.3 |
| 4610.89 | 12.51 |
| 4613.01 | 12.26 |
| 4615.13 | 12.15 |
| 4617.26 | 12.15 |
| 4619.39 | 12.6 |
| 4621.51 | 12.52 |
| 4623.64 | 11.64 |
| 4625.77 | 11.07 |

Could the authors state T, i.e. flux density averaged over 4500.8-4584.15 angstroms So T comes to 12.7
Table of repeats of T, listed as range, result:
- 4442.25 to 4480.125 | 13.2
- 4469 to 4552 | 12.9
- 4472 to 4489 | 13.1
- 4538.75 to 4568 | 12.9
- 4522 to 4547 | 12.7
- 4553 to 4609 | 12.5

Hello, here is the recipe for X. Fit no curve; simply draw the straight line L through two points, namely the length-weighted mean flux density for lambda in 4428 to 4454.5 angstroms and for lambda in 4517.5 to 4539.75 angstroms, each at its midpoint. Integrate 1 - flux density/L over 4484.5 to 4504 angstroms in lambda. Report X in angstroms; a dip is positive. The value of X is -0.4 angstroms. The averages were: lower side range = 13.1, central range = 13.2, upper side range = 12.8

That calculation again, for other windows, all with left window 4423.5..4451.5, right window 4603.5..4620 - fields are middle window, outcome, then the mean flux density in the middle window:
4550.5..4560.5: -0.1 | 12.9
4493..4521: 0.2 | 12.8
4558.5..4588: 0.5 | 12.5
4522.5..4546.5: 0.1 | 12.7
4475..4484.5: 0.2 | 12.8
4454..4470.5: 0.1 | 12.9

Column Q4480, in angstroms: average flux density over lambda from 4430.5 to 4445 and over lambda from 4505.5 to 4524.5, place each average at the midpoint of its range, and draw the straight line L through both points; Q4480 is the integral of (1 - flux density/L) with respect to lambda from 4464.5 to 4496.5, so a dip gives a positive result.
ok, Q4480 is -0.7 angstroms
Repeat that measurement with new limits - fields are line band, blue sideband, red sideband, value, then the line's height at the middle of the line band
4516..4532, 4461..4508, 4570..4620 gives 0.1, 12.8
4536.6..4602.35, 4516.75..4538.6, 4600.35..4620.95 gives 0.3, 12.6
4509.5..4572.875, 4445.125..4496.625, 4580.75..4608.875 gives -0.2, 12.8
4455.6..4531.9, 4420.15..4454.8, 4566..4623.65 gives -0.9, 12.8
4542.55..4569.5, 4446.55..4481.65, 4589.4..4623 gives -0.4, 12.7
